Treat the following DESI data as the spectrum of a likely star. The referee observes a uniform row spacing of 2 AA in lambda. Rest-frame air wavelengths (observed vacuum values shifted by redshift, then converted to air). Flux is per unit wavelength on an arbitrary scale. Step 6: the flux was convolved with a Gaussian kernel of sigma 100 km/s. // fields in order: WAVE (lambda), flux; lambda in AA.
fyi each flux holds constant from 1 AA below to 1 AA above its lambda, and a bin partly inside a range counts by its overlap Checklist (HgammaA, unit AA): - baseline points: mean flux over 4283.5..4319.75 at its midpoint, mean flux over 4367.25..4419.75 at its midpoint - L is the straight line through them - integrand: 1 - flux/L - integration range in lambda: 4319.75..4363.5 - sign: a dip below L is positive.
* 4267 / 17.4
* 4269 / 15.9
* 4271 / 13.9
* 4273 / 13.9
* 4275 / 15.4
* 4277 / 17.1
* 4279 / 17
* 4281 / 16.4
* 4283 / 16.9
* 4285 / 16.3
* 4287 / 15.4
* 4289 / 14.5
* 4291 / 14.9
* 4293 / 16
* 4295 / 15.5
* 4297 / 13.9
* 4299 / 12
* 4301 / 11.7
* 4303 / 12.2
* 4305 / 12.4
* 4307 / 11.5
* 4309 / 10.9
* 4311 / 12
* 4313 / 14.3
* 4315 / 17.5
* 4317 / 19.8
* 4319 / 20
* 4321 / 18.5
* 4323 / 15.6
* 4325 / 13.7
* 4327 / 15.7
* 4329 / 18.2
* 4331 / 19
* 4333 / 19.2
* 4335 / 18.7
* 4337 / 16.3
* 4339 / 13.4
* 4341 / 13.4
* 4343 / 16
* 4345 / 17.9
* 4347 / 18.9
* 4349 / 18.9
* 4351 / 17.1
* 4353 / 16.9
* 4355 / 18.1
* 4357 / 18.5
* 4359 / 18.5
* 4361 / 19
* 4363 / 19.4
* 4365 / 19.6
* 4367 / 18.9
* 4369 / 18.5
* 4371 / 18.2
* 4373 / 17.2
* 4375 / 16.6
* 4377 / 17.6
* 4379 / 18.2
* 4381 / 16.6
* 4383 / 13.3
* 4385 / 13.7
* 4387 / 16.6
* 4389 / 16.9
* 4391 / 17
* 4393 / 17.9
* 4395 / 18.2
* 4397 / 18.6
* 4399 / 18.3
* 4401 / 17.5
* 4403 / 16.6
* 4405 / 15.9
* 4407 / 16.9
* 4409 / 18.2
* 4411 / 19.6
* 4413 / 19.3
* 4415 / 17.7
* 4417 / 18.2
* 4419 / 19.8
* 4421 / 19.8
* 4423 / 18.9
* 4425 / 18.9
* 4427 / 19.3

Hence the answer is -4.2 AA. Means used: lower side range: 14.5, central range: 17.3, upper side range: 17.4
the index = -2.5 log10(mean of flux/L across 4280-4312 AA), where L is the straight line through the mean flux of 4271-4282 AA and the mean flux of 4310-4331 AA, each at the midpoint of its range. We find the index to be 0.16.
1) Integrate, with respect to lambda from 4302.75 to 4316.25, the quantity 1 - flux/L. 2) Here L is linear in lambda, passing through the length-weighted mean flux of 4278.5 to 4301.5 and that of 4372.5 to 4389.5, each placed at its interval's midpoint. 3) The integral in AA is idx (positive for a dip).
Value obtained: 1.9 AA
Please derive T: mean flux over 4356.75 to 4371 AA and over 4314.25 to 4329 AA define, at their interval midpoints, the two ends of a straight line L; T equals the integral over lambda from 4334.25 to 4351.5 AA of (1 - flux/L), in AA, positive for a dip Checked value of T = 1.4 AA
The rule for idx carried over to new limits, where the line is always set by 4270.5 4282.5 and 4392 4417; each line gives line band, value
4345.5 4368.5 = -1.9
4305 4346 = 1.5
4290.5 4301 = 1.2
